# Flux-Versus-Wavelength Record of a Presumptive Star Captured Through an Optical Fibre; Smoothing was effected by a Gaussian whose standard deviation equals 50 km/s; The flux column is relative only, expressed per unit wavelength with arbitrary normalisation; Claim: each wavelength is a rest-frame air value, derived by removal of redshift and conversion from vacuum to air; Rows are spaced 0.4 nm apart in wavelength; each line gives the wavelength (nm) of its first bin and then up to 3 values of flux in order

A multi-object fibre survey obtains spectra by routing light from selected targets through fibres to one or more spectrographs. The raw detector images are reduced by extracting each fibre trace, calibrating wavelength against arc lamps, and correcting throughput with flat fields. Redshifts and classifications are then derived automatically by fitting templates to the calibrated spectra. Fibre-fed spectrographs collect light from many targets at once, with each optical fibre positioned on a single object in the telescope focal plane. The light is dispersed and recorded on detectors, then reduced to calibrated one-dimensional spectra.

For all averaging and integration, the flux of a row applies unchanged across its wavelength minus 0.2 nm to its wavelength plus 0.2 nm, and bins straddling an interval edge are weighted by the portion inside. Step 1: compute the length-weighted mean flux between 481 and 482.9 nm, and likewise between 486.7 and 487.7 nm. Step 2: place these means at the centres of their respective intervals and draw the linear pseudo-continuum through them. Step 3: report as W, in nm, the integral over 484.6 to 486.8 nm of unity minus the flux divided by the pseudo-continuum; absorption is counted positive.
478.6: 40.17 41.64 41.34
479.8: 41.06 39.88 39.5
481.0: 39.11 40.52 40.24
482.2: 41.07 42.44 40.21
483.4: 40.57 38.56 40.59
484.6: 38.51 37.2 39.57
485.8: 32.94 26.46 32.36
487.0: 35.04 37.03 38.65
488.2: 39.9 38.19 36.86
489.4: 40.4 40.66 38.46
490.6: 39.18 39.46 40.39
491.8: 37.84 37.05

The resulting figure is 0.19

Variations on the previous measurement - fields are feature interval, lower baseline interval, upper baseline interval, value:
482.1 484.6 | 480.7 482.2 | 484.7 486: -0.127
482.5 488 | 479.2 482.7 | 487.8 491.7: 0.391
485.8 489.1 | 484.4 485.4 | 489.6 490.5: 0.298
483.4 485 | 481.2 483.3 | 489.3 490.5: 0.057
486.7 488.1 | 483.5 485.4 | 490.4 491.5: 0.087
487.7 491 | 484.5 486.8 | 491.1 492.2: -0.179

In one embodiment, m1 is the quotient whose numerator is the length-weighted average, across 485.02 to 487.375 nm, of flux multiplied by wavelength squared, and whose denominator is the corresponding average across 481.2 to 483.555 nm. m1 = 0.84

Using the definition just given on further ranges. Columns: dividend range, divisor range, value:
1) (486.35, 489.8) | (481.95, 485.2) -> 0.95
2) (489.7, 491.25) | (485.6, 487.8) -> 1.20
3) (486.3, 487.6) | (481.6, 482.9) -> 0.85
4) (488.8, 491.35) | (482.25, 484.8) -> 1.00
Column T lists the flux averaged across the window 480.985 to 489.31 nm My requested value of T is 37.9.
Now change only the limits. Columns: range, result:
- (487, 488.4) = 38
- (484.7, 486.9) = 34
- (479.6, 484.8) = 40.2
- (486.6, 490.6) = 38.1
